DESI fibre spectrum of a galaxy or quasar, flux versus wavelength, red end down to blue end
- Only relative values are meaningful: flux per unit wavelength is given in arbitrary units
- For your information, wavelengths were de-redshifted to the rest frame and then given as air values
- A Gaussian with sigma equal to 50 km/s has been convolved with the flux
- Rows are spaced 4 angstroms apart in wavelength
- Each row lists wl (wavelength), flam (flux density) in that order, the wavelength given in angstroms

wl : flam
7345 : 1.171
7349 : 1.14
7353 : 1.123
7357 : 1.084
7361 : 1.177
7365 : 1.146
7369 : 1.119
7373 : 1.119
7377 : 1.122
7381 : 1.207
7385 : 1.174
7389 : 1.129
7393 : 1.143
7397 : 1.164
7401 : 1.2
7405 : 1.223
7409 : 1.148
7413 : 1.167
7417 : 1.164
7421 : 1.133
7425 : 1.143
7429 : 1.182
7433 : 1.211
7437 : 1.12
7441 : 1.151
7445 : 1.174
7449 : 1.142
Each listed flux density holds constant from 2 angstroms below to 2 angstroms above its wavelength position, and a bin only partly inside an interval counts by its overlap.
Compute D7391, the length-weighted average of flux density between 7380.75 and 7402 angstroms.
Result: 1.16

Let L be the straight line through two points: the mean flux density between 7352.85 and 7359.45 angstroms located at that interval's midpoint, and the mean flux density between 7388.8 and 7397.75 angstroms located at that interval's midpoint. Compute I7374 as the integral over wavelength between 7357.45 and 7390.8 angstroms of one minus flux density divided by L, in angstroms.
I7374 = -0.7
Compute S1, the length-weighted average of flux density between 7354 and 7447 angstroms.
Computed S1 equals 1.16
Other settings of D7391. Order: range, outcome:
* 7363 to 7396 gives 1.15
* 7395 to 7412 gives 1.18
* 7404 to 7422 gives 1.17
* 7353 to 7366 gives 1.13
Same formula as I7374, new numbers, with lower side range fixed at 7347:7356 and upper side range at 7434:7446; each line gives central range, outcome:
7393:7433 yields -0.92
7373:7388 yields -0.32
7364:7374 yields 0.04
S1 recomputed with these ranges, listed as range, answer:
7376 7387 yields 1.17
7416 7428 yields 1.15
